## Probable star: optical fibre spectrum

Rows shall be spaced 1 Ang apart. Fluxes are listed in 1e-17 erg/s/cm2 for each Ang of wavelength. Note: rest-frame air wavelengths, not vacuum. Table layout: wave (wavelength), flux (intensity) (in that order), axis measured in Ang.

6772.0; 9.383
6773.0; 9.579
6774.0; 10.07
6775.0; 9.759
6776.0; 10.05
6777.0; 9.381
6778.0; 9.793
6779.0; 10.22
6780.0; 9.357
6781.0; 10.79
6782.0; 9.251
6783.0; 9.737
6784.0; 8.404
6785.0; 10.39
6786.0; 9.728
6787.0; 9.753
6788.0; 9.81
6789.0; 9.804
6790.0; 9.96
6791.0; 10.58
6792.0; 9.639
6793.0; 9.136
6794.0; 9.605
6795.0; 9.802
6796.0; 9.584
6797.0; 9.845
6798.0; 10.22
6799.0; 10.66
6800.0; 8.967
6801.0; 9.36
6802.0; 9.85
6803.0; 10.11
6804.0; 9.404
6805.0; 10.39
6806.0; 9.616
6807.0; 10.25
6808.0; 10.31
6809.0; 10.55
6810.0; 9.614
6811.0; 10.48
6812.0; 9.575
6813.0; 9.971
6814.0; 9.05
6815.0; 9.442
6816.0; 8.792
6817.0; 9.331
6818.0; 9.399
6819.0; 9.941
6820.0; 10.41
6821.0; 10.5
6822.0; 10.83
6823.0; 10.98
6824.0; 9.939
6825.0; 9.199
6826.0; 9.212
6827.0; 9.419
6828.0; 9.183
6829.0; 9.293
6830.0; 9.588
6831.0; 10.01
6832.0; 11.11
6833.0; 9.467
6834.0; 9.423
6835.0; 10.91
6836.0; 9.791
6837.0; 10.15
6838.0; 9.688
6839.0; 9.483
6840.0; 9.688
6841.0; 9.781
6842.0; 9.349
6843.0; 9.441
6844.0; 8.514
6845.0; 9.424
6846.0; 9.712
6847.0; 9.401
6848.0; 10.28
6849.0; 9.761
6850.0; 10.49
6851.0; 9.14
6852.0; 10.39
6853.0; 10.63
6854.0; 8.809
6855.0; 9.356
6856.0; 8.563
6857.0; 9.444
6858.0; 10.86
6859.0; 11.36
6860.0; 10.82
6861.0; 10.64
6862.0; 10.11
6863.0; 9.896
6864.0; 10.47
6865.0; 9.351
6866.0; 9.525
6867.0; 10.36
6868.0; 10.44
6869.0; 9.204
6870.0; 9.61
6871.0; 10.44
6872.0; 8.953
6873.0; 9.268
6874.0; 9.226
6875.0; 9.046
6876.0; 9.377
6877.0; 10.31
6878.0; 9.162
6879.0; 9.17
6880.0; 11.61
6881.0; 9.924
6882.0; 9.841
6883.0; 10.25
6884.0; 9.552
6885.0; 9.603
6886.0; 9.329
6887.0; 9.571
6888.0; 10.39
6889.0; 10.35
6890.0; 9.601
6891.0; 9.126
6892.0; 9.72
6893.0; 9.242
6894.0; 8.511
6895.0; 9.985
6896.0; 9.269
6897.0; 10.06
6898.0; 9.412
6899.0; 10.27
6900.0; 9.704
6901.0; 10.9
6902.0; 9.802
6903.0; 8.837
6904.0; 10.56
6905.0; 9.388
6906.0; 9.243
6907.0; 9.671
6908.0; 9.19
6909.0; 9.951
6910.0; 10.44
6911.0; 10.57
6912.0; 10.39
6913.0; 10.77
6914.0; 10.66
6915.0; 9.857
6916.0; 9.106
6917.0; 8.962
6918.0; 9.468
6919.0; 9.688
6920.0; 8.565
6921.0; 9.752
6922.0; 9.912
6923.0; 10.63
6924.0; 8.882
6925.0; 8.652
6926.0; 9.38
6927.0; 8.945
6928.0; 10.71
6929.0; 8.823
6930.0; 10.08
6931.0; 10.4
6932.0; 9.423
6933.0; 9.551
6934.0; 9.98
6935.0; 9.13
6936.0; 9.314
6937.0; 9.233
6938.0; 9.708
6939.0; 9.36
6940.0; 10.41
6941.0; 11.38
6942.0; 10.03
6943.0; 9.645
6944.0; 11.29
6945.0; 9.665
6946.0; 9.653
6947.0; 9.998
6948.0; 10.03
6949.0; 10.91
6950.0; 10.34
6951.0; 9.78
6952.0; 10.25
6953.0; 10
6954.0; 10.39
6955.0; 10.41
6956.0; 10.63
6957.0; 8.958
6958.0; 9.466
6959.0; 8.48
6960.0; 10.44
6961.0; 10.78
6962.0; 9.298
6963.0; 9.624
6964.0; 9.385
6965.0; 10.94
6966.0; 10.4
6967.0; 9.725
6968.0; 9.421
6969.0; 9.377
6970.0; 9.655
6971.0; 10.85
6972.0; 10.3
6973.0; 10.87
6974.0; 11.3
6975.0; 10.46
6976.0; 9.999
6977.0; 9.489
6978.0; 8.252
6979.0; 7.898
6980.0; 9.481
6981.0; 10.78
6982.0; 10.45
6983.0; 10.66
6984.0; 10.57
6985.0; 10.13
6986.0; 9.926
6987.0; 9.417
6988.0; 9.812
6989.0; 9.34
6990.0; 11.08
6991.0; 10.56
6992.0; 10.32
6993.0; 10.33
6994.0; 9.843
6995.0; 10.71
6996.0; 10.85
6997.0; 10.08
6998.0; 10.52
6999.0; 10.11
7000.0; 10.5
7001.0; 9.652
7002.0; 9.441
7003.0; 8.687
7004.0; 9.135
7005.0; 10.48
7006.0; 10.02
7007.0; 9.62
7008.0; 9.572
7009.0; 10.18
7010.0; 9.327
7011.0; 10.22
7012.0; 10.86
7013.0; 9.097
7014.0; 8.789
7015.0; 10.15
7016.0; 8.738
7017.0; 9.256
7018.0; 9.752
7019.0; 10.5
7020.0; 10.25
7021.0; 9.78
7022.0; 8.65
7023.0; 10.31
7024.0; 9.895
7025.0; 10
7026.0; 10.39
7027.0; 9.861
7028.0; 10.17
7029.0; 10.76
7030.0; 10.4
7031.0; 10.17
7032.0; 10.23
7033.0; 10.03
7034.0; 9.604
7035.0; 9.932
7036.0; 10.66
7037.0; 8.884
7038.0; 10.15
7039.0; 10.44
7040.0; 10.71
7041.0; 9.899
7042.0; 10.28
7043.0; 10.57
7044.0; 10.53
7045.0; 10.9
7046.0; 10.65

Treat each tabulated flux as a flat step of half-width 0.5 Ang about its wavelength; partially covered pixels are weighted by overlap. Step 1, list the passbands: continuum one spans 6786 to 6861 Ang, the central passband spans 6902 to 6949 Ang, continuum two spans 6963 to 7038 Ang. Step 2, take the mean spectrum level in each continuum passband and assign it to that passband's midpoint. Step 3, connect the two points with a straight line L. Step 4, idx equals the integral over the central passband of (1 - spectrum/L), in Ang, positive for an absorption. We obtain 0.6 Ang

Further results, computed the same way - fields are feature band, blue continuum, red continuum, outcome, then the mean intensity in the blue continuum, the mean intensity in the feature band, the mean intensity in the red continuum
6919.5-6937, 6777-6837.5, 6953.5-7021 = 0.7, 9.83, 9.53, 9.94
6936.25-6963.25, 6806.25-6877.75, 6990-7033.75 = -0.3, 9.81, 10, 9.97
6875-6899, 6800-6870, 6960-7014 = 0.4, 9.84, 9.71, 9.99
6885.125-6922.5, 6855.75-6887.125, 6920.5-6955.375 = 0.5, 9.87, 9.73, 9.89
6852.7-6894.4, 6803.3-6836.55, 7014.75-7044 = 0.5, 9.86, 9.79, 10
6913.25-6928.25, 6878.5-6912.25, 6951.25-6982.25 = 0.5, 9.8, 9.55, 9.92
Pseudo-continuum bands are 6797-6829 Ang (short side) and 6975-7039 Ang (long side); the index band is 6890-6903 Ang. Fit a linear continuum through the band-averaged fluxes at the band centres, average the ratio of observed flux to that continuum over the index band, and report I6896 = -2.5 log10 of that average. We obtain 0.026 mag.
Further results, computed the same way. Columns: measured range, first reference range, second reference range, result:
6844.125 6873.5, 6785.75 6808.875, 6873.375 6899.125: -0.015 mag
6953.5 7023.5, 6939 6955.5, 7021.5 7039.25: 0.022 mag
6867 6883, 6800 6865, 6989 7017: 0.013 mag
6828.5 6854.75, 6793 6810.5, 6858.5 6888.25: 0.014 mag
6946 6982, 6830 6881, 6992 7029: -0.009 mag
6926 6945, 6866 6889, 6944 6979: 0.008 mag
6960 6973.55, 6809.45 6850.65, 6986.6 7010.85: -0.013 mag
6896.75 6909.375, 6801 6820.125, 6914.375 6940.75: -0.017 mag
